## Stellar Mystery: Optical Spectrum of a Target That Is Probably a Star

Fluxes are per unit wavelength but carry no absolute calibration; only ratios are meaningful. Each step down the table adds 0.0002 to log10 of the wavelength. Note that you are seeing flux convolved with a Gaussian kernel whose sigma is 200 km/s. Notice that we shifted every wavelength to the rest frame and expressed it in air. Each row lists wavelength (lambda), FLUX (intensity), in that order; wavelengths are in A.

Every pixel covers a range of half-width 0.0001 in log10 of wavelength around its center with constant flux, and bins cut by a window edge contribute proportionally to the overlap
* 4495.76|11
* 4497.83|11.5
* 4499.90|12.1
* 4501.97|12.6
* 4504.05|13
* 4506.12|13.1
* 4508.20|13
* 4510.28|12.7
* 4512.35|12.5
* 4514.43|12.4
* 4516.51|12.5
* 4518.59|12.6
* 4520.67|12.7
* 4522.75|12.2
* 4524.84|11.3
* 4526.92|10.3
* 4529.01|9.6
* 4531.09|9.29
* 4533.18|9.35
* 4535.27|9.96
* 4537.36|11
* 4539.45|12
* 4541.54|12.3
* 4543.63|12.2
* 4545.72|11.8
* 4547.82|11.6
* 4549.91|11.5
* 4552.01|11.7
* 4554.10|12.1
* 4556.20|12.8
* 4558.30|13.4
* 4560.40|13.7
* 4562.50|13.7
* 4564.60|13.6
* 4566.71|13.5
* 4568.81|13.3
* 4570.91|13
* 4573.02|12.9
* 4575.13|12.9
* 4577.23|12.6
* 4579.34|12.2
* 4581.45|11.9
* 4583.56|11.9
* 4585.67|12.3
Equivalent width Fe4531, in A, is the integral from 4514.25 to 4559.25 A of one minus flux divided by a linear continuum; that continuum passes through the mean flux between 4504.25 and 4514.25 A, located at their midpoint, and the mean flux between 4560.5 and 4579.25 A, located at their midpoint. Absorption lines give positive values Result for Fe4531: 4.9 A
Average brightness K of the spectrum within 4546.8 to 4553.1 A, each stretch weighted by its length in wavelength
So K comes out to 11.6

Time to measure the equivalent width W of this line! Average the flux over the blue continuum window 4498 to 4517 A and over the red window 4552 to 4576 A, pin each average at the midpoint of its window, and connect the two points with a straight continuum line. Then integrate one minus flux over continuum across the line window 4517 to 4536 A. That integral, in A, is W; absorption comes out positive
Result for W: 2.8 A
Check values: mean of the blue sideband 12.6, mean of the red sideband 13.1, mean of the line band 10.9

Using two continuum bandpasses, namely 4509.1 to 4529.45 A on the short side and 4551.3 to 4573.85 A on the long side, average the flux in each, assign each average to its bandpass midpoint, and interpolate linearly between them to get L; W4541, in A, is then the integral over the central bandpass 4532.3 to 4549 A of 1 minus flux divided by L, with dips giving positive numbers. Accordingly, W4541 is 1.6 A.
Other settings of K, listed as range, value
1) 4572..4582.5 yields 12.5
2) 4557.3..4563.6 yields 13.6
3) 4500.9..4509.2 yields 12.9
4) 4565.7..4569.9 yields 13.4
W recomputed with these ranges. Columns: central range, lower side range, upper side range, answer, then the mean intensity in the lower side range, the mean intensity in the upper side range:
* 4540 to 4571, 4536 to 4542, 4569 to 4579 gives -1.2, 11.6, 12.8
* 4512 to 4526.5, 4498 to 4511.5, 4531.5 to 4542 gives -0.5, 12.7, 10.7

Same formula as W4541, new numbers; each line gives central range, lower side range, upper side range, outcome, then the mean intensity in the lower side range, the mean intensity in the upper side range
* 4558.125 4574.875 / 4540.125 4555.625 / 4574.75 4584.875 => -1.72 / 11.9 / 12.3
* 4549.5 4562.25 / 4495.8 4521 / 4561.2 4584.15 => 0.13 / 12.5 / 12.9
